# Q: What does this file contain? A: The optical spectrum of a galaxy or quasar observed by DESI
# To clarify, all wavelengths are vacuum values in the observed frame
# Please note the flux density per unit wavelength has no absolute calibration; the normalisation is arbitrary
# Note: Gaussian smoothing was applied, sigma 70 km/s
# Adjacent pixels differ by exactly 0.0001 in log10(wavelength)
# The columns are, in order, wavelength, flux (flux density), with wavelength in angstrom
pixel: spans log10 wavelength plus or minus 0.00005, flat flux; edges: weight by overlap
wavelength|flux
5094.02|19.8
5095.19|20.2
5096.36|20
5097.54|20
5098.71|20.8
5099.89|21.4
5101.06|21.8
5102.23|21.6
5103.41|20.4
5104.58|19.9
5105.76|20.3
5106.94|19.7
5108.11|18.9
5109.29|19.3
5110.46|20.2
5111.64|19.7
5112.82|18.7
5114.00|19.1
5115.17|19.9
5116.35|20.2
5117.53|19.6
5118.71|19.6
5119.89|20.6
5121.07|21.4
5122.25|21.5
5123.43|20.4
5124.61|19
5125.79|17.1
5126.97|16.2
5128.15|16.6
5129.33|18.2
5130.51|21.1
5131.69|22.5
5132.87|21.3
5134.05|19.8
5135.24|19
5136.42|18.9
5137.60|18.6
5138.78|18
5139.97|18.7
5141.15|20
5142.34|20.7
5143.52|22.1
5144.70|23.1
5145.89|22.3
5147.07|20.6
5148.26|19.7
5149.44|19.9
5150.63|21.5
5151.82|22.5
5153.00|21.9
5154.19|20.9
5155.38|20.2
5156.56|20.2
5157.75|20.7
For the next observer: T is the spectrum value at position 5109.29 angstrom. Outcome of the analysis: 19.3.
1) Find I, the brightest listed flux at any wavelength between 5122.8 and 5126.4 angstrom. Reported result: 20.4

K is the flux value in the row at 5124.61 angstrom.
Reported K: 19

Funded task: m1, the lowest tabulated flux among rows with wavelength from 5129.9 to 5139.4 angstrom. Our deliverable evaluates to 18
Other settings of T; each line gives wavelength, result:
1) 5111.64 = 19.7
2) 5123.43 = 20.4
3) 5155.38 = 20.2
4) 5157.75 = 20.7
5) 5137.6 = 18.6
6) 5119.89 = 20.6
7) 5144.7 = 23.1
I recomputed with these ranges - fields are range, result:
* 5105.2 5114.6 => 20.3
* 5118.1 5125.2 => 21.5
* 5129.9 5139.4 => 22.5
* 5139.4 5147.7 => 23.1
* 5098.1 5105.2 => 21.8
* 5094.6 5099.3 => 20.8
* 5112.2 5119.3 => 20.2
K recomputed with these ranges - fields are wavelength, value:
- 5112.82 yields 18.7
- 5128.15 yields 16.6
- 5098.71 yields 20.8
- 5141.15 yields 20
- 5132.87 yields 21.3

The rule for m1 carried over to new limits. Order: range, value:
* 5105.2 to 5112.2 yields 18.9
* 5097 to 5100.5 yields 20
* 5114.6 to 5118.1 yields 19.6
